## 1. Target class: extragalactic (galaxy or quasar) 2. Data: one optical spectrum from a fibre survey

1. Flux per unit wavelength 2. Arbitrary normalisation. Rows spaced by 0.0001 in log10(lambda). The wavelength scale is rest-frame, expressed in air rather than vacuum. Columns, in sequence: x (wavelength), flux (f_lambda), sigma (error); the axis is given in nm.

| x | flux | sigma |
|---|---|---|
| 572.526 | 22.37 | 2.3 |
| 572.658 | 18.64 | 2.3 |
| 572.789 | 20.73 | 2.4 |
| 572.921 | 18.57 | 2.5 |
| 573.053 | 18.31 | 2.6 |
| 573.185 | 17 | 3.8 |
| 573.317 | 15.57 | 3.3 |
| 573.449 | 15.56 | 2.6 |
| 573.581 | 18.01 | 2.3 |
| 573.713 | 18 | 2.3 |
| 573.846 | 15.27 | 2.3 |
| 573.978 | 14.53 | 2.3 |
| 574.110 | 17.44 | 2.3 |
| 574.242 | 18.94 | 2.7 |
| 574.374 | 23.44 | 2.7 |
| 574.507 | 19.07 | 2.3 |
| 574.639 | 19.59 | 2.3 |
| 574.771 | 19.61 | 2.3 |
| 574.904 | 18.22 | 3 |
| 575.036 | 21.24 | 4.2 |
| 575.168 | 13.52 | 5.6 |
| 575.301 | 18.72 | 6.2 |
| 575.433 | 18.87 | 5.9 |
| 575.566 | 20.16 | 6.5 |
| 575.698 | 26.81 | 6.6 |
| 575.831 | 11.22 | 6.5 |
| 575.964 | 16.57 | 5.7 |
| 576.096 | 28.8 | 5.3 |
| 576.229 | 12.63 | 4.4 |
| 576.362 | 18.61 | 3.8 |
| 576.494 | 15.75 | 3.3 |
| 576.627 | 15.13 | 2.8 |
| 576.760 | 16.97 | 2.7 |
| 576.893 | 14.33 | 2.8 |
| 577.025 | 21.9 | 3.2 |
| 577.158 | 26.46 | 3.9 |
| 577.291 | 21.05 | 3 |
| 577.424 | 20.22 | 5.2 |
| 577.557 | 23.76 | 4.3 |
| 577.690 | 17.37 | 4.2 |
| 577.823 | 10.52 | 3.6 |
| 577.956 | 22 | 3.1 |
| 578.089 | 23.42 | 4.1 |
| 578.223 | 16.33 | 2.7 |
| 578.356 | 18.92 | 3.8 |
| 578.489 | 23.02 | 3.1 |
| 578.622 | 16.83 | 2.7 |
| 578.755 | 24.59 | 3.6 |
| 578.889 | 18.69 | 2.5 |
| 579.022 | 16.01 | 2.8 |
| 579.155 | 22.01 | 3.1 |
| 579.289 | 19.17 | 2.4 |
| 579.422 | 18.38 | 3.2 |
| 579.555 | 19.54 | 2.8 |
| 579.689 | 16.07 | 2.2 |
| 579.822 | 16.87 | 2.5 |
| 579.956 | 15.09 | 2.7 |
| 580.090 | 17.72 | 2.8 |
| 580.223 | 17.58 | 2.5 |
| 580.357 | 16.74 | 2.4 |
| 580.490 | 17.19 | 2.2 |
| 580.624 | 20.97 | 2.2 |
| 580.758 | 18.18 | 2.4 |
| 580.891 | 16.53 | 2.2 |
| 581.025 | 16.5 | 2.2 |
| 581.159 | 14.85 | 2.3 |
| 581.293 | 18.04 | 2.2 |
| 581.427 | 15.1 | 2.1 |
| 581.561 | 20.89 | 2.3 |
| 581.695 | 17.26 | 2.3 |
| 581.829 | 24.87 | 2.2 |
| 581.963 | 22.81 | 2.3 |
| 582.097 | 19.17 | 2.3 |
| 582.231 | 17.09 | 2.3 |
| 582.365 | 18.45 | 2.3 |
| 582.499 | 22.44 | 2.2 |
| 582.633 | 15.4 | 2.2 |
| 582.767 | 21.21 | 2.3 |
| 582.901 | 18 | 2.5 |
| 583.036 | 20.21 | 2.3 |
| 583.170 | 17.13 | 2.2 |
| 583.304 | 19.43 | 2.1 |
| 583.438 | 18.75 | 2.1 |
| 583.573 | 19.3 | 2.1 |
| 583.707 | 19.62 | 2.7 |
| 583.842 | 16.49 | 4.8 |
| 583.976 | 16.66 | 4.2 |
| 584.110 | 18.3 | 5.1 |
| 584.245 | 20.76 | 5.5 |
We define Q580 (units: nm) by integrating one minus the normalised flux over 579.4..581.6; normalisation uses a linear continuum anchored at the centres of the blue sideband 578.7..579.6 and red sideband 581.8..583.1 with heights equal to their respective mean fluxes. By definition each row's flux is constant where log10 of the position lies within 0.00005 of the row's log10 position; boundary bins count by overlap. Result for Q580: 0.27 nm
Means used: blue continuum 19.7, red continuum 19.8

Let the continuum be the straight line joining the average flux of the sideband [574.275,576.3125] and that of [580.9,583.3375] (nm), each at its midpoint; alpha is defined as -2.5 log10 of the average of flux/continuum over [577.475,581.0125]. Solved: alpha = 0.02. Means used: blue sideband 19.2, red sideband 18.8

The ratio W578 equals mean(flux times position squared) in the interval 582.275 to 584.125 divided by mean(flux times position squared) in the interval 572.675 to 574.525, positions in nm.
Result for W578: 1.08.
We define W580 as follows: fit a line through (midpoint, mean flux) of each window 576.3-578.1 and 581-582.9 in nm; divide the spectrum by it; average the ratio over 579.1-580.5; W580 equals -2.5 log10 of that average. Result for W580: 0.06 mag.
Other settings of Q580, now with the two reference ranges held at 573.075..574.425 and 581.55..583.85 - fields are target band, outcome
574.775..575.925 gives -0.06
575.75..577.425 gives -0.04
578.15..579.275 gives -0.07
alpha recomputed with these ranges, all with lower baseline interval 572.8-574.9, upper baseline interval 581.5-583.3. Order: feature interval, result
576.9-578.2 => -0.09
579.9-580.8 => 0.09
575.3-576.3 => -0.05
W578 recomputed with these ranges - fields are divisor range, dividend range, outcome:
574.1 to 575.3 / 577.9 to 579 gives 1.08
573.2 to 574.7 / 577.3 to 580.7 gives 1.08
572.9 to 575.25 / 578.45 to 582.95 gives 1.06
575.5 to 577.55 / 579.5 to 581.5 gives 0.90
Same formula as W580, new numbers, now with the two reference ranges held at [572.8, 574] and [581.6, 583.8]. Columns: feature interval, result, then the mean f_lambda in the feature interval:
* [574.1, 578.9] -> -0.083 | 19.2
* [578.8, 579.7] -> -0.018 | 18.8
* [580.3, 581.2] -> 0.093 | 17.4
